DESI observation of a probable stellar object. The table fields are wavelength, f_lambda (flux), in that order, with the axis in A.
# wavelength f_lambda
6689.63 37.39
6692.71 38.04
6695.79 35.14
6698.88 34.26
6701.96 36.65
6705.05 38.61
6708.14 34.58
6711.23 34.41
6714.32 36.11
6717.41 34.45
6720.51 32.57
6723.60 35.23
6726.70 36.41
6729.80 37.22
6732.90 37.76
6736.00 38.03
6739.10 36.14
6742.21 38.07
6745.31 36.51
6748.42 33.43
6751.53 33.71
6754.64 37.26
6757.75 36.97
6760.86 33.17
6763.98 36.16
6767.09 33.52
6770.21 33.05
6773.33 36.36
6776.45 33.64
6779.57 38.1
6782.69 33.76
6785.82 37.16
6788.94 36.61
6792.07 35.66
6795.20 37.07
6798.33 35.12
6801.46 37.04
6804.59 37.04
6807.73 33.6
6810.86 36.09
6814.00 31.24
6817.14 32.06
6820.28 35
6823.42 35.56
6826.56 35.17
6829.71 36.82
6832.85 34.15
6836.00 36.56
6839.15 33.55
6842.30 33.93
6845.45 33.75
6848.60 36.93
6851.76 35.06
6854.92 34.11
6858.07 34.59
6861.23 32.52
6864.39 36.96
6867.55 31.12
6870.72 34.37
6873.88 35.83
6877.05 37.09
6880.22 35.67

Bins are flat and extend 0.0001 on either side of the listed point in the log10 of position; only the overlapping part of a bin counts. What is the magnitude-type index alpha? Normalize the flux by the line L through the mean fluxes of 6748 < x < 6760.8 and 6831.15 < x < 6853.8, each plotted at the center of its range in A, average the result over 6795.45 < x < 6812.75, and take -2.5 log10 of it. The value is -0.02 mag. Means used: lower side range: 35.3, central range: 35.8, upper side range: 34.8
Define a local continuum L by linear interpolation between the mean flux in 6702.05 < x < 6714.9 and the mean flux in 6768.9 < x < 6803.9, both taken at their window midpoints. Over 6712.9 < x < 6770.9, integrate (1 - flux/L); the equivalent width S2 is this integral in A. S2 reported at 0.5 A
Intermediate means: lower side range 36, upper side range 35.8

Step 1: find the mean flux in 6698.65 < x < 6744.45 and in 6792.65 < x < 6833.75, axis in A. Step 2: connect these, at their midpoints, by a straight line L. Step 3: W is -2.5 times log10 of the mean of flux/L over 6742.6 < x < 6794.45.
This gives 0.01 mag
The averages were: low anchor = 36.1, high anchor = 35.1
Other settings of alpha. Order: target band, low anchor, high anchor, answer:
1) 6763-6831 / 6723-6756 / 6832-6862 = 0.00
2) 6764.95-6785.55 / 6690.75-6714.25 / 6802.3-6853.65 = 0.01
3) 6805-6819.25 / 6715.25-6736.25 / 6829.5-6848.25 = 0.05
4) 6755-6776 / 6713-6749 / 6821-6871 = 0.02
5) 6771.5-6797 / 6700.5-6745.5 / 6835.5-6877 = -0.02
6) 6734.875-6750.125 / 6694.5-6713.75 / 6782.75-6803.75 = -0.01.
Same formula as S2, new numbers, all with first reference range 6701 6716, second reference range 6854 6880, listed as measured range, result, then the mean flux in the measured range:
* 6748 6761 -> 0.15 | 35.2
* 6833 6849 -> 0.07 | 34.7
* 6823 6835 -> -0.17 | 35.5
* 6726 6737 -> -0.48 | 37.4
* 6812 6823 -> 0.59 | 33.2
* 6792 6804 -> -0.38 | 36.4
